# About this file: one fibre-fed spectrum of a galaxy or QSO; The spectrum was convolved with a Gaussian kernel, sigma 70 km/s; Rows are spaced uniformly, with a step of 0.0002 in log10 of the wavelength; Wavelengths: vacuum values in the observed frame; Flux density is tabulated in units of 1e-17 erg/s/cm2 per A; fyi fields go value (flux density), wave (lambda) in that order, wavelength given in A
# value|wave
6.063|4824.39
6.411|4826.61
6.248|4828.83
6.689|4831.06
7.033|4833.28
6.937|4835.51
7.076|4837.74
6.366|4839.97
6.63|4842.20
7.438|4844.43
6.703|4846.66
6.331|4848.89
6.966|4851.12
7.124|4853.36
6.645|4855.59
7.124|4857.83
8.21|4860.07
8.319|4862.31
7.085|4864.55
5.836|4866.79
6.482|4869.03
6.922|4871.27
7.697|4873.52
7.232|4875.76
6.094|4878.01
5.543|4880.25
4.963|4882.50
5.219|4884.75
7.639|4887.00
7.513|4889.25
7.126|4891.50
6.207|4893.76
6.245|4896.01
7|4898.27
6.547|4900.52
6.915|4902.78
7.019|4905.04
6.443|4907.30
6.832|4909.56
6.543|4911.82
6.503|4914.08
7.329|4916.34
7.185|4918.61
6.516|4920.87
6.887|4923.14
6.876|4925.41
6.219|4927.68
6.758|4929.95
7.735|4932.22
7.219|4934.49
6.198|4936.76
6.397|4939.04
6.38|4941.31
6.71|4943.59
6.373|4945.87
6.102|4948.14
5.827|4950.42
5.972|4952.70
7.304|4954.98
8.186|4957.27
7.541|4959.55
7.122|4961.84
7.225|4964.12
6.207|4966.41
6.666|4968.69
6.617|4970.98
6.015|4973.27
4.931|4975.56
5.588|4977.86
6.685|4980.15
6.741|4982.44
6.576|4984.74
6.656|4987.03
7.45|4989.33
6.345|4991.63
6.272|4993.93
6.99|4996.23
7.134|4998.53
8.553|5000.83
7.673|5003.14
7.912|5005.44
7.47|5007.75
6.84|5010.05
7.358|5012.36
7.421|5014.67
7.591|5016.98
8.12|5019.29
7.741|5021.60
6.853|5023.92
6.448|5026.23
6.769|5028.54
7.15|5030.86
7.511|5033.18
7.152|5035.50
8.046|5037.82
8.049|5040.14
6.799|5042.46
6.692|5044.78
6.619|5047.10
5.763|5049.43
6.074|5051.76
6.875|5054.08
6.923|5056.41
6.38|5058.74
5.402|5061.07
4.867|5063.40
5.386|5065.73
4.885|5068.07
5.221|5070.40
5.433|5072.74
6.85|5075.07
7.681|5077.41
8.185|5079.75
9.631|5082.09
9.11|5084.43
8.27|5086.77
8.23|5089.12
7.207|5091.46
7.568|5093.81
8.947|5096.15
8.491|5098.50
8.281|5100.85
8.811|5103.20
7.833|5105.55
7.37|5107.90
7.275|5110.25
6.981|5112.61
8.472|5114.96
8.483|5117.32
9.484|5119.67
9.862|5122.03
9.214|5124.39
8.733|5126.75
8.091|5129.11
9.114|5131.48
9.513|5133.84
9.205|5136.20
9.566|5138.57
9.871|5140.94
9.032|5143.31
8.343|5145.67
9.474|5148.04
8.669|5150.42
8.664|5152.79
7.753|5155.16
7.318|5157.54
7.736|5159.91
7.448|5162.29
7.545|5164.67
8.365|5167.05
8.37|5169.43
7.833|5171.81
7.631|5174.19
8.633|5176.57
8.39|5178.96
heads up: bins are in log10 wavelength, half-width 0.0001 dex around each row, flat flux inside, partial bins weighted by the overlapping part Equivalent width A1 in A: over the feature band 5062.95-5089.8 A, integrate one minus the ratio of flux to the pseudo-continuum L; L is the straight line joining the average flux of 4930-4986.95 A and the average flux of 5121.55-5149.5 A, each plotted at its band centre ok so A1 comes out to 4.2 A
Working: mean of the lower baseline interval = 6.6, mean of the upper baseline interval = 9.14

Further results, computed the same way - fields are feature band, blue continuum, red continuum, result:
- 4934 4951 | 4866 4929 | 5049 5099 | 0.8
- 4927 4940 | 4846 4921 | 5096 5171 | 0.6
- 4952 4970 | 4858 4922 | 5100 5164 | 0.6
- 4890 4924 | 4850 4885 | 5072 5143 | 1.3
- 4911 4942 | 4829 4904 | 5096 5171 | 1.7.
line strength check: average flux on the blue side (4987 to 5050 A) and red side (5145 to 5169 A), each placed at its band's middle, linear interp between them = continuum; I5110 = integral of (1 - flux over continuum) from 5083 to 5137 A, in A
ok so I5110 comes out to -4.4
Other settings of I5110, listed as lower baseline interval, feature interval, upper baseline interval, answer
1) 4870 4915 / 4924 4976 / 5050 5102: 0.75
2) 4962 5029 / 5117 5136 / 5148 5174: -3.16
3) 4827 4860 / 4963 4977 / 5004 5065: 1.32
